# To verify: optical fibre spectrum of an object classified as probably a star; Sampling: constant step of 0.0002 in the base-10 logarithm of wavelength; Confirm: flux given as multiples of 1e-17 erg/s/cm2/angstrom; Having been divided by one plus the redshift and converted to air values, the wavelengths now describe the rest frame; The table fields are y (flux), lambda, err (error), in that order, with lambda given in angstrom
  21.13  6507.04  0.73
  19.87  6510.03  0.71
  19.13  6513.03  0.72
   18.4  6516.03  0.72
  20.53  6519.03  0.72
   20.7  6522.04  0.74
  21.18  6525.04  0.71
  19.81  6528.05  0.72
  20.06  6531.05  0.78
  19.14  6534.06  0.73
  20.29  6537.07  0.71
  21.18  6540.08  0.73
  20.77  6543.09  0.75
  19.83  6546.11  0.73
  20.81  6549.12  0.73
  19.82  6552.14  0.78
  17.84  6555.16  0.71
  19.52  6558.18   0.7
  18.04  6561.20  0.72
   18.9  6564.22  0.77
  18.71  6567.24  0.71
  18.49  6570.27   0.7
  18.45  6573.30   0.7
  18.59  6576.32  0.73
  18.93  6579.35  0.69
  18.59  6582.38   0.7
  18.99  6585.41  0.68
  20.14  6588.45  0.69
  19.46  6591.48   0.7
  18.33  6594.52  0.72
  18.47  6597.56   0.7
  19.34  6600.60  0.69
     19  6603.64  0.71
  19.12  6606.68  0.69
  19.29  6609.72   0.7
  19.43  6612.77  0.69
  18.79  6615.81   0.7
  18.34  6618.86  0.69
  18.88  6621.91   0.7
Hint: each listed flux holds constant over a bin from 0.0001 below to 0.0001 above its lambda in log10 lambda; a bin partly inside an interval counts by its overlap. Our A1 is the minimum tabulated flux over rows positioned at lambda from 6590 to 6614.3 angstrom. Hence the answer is 18.33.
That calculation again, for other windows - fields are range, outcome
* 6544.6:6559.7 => 17.84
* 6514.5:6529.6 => 18.4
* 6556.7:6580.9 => 18.04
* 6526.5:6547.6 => 19.14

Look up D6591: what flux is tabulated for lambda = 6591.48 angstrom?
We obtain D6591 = 19.46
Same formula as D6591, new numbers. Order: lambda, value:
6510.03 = 19.87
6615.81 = 18.79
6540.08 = 21.18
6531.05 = 20.06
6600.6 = 19.34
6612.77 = 19.43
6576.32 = 18.59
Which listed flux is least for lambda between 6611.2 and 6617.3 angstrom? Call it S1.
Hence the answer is 18.79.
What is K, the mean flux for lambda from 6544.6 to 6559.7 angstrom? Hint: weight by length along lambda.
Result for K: 19.6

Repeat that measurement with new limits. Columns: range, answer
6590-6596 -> 18.9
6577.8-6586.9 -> 18.8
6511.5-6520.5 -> 19.4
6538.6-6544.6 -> 21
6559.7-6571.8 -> 18.5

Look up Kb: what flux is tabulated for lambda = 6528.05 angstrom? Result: 19.81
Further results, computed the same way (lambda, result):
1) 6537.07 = 20.29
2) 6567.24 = 18.71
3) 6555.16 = 17.84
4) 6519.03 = 20.53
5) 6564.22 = 18.9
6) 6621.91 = 18.88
